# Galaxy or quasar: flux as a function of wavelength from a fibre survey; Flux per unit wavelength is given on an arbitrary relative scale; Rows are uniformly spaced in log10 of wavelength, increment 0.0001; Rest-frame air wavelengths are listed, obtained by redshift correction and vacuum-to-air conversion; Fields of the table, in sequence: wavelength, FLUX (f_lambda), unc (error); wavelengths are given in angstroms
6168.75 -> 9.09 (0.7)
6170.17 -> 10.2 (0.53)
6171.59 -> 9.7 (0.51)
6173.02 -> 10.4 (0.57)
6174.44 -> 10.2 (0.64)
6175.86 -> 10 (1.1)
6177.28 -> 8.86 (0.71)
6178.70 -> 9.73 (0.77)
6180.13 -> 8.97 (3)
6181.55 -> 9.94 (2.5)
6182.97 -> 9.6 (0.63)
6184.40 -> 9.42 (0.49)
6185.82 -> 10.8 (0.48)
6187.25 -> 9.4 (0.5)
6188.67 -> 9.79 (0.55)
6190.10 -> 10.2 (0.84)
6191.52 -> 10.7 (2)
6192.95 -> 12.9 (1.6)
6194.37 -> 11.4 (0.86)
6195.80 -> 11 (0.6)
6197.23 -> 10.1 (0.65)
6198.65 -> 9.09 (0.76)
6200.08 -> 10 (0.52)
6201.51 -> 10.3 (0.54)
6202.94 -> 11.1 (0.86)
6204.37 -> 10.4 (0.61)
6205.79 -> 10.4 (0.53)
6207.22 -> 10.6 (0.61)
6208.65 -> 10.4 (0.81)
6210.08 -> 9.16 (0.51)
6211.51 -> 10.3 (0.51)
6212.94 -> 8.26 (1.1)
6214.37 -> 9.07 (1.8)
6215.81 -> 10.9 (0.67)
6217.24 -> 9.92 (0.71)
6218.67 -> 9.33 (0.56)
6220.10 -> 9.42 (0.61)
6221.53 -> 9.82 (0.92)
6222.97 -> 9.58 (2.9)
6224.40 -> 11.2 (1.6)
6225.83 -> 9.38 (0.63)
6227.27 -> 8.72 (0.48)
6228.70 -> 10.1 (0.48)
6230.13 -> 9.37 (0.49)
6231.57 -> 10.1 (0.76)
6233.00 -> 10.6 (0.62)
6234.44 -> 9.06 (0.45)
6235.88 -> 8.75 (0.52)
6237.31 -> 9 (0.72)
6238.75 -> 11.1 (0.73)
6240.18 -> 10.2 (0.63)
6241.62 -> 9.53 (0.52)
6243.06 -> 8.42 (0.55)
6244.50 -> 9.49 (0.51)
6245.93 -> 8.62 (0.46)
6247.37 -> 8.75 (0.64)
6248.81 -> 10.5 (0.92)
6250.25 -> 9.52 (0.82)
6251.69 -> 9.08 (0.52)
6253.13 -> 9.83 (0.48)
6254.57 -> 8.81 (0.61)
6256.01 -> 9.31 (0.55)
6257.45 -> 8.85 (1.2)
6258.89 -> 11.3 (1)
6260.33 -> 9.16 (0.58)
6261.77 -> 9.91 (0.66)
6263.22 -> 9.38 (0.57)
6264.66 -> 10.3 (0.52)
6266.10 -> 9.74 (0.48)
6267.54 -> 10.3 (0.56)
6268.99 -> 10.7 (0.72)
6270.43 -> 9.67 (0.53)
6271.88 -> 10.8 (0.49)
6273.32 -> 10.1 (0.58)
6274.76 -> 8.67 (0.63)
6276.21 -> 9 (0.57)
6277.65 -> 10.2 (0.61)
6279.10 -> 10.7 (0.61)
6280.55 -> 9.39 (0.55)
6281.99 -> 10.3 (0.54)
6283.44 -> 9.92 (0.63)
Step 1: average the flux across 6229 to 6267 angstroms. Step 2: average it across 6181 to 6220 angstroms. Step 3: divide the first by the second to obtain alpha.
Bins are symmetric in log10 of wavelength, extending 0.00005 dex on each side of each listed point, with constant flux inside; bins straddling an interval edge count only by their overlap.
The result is 0.9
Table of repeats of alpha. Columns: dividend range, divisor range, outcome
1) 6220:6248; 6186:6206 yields 0.91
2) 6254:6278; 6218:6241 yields 1.00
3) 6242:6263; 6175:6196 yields 0.92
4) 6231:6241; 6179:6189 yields 1.01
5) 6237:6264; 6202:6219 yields 0.95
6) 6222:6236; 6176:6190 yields 1.01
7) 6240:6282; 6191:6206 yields 0.90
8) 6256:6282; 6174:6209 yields 0.97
